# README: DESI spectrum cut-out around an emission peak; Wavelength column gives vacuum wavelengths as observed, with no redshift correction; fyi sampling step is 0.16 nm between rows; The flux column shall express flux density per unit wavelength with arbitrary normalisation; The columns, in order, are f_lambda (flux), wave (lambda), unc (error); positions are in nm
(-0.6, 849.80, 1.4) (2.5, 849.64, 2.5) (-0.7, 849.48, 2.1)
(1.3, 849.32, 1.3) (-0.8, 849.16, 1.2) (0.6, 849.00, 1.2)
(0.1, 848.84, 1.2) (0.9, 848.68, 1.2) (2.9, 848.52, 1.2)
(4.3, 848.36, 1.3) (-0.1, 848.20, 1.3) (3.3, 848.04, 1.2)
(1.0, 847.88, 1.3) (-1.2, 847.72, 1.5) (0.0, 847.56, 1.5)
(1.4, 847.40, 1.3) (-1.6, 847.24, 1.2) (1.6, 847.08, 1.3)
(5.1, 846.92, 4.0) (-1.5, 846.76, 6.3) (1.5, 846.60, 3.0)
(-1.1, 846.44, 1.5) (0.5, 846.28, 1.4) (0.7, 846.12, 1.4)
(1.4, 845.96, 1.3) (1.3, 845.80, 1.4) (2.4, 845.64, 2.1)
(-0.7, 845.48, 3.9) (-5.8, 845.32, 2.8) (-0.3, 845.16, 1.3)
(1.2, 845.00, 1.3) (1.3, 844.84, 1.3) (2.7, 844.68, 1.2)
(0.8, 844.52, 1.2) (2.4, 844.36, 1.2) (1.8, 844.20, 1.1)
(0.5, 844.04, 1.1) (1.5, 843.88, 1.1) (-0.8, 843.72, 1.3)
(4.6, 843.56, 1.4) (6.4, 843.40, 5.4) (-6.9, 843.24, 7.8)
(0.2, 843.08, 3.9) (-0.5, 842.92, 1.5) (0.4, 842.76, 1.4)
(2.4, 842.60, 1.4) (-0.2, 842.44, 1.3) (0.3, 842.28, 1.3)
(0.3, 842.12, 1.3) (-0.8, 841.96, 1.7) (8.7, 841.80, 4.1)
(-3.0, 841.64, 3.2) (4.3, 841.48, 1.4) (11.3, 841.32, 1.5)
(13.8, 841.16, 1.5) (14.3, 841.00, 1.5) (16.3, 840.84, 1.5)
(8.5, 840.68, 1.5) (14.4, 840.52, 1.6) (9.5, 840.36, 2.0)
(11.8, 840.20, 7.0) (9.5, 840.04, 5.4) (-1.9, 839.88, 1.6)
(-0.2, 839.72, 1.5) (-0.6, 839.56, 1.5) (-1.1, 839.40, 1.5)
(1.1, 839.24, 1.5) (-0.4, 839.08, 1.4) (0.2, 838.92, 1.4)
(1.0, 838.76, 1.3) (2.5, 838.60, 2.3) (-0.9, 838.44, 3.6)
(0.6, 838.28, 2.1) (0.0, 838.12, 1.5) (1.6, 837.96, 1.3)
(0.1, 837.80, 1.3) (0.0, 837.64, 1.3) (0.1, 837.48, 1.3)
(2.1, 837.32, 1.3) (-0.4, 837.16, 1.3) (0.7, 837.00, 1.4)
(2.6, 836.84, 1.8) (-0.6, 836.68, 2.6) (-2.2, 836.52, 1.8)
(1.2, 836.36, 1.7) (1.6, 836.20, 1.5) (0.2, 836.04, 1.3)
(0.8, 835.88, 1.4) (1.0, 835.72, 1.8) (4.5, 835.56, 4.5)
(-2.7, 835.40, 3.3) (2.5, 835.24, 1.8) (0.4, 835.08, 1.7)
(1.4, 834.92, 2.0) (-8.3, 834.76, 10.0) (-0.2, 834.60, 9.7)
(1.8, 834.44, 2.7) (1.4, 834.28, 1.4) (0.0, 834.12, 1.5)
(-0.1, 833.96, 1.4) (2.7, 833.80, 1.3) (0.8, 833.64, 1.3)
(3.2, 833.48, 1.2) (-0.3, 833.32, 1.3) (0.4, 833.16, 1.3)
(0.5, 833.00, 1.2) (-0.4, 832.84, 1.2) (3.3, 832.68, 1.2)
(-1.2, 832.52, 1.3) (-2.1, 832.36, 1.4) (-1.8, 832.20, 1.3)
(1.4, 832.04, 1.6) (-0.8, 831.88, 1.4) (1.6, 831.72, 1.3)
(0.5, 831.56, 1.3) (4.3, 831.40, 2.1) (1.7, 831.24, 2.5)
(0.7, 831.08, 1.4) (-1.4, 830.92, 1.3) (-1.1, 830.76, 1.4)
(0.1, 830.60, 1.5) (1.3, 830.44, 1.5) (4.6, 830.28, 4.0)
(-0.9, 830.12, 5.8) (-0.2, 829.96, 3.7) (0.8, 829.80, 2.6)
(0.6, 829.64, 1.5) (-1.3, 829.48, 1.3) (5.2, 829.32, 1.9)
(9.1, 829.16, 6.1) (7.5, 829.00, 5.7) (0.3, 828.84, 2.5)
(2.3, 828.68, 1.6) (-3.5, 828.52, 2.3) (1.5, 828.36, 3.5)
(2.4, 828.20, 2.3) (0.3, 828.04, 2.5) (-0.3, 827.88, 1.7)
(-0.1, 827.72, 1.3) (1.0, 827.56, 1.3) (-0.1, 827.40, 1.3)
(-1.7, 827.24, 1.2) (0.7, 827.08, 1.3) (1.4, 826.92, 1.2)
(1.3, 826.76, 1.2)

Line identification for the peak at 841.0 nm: [O II] 3727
